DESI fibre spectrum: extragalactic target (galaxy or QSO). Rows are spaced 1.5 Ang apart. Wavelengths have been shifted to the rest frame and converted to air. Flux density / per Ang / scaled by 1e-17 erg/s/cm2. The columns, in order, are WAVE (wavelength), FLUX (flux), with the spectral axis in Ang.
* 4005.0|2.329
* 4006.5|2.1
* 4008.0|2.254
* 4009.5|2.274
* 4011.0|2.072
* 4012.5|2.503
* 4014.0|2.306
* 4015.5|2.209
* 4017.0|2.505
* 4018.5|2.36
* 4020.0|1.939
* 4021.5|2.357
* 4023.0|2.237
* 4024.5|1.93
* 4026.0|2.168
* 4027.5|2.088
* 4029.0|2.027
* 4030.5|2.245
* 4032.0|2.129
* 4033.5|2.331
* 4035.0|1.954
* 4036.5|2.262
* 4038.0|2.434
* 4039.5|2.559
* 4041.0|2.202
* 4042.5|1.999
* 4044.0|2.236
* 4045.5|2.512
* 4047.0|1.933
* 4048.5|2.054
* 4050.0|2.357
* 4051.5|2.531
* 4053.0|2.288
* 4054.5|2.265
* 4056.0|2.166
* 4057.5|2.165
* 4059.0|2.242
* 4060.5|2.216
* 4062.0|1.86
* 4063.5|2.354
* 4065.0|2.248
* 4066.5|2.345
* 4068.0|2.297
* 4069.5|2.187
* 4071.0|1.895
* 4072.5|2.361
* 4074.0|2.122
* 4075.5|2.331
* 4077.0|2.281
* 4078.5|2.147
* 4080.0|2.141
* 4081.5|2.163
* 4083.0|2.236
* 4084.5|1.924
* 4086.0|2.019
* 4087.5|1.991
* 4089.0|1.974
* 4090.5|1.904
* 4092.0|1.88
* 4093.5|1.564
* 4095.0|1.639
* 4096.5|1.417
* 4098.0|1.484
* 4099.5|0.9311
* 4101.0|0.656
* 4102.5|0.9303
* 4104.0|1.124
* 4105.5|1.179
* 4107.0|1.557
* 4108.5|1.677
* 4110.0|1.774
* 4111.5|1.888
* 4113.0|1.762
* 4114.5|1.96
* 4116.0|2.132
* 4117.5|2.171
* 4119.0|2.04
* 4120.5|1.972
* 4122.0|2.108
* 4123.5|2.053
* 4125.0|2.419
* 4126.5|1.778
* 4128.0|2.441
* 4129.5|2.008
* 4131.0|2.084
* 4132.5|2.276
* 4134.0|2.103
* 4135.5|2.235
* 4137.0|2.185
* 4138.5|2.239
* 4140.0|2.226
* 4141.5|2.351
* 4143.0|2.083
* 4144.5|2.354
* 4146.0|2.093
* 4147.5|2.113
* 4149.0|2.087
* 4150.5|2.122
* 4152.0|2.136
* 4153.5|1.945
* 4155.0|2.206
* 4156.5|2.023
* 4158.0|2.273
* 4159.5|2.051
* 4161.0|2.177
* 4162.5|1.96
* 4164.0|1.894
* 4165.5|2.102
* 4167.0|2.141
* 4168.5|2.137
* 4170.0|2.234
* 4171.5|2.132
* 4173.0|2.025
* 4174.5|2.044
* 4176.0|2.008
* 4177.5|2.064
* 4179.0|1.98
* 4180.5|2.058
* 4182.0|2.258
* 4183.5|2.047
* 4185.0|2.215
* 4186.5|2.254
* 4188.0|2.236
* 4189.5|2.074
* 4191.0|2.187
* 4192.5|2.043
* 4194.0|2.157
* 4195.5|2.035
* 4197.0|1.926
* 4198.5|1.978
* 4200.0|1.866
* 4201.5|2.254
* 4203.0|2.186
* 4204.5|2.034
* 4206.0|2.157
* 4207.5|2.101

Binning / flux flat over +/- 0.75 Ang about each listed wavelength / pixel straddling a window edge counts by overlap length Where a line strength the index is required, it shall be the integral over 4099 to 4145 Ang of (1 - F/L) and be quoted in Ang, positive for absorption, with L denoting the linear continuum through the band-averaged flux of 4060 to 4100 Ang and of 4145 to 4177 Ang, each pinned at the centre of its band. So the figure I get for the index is 3.49 Ang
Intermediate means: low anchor 2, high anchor 2.09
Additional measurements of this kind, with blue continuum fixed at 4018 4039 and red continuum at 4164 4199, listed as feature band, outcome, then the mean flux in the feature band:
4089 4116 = 7.80 Ang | 1.52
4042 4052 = -0.28 Ang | 2.23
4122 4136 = -0.17 Ang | 2.15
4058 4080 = -0.47 Ang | 2.2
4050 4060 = -0.54 Ang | 2.28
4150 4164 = 0.15 Ang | 2.09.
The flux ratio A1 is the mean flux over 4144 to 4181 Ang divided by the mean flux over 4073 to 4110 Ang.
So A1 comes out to 1.2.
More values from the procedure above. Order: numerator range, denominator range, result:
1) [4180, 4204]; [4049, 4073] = 0.95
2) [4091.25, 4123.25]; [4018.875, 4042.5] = 0.74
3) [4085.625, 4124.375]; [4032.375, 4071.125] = 0.75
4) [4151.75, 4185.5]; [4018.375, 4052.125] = 0.95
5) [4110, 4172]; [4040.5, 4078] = 0.95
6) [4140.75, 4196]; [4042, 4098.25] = 1.01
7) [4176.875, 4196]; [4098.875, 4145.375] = 1.12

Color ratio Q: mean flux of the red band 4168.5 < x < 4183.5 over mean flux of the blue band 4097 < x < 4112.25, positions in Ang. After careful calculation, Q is 1.58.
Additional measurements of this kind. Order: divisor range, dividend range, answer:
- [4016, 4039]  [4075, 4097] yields 0.90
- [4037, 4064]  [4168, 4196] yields 0.94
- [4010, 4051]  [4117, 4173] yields 0.96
